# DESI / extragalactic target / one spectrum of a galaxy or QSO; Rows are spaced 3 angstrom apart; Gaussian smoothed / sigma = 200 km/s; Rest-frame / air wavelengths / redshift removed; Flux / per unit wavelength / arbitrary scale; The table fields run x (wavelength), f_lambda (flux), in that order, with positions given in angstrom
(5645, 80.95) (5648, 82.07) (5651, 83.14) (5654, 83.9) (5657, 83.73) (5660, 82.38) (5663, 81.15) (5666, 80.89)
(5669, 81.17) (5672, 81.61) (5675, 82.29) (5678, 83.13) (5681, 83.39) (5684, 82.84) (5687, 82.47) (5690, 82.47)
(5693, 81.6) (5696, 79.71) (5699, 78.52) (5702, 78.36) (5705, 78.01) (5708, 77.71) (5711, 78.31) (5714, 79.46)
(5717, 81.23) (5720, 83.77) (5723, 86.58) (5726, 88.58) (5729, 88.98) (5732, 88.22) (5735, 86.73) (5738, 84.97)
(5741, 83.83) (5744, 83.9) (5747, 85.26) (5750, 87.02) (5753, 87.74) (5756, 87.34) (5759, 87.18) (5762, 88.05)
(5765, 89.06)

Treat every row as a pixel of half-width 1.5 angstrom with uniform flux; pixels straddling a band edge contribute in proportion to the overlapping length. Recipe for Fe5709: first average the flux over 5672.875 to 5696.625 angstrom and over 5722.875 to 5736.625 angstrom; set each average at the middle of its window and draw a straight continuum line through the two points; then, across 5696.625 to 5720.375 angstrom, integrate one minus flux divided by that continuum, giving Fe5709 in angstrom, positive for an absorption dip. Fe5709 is 1.7 angstrom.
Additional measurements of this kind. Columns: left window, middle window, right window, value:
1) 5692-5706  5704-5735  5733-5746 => -0.44 angstrom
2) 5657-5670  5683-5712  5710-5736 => 1.19 angstrom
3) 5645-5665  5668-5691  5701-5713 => -0.57 angstrom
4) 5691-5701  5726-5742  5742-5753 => -0.51 angstrom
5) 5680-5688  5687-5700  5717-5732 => 0.44 angstrom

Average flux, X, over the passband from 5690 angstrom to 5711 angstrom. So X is 79.2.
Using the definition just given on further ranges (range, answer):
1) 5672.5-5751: 82.9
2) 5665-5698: 81.9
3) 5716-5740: 86.2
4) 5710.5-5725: 82.3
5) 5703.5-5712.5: 78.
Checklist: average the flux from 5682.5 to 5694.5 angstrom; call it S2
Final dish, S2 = 82.3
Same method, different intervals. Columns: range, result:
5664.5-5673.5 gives 81.2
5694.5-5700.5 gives 79.1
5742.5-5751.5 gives 85.4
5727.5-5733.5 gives 88.6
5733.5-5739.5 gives 85.9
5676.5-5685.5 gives 83.1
